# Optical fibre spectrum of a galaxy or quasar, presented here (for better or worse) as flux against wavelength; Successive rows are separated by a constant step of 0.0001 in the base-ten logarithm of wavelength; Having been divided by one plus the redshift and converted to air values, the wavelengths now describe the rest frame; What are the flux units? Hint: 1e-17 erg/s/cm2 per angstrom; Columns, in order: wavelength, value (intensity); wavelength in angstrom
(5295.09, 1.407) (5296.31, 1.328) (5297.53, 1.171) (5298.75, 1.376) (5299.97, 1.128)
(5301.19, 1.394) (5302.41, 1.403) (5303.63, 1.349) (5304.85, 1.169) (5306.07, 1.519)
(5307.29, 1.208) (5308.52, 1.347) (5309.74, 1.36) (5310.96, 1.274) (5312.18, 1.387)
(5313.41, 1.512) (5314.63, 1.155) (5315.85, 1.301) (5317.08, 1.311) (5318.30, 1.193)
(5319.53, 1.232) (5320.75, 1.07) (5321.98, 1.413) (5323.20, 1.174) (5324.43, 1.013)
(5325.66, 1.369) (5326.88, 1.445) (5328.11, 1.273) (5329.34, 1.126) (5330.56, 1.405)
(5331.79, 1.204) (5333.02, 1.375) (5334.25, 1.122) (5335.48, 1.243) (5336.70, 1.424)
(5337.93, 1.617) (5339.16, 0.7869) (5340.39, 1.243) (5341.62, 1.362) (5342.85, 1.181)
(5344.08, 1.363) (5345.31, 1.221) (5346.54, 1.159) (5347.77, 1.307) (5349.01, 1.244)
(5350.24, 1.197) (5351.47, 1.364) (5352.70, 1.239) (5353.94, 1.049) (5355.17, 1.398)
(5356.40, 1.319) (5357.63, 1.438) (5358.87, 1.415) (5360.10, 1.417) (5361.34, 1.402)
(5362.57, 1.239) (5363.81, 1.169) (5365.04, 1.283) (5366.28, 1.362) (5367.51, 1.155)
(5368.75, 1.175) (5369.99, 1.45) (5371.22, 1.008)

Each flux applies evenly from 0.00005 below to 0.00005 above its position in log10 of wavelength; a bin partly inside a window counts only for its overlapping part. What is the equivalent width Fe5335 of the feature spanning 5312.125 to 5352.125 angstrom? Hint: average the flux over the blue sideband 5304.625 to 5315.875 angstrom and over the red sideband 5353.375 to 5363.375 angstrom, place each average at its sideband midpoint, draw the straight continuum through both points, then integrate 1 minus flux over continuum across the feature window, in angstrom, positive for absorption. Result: 2.0 angstrom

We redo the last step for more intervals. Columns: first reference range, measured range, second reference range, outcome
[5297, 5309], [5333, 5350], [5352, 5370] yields 0.6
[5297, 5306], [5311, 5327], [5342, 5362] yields 0.4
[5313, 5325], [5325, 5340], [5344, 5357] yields -0.5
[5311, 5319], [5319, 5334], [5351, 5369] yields 0.6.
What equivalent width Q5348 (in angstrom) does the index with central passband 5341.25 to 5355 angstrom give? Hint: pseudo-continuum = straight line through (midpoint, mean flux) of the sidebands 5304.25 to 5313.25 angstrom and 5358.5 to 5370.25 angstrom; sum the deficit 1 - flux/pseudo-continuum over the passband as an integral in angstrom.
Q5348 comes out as 0.7 angstrom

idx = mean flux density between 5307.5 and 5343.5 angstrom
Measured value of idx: 1.27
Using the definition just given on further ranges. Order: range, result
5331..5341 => 1.25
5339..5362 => 1.28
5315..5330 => 1.24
